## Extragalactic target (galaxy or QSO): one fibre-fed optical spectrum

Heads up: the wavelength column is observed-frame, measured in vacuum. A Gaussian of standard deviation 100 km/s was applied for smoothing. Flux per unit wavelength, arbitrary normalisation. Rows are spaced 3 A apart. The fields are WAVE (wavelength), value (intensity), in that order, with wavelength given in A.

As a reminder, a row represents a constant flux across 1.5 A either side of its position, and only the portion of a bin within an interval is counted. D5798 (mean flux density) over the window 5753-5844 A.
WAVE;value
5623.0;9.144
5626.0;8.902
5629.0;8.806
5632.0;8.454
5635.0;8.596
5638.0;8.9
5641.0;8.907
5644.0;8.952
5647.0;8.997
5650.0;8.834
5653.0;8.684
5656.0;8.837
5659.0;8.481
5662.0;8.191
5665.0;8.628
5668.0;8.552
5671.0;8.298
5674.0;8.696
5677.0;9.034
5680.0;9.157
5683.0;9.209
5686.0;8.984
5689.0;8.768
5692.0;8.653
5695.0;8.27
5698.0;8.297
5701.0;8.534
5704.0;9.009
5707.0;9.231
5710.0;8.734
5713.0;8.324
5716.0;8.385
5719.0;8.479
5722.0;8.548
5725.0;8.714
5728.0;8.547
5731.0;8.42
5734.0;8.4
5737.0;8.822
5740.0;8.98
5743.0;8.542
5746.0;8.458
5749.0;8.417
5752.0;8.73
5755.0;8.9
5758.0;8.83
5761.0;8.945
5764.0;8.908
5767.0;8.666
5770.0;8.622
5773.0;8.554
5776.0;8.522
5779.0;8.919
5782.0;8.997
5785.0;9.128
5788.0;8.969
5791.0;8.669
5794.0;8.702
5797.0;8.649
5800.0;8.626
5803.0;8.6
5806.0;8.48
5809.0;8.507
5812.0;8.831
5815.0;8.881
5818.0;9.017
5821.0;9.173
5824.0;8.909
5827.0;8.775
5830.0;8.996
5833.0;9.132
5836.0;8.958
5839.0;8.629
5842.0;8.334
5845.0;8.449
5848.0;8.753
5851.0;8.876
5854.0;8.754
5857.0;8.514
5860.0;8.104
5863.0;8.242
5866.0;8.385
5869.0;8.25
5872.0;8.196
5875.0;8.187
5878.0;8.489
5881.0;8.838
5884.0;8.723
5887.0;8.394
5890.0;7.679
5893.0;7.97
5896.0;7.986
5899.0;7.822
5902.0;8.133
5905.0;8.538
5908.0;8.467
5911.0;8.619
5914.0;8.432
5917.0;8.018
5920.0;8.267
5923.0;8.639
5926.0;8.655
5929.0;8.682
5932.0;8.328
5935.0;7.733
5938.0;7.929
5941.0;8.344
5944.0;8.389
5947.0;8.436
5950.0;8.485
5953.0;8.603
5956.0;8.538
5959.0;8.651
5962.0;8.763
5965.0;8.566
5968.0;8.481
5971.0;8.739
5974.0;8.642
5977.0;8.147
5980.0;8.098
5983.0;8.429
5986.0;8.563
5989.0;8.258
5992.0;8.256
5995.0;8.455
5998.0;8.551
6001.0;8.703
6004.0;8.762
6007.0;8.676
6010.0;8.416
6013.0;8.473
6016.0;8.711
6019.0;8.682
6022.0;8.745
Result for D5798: 8.79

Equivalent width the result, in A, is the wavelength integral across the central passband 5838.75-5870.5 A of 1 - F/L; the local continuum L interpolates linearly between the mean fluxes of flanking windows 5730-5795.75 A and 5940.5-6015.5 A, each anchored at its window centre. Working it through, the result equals 0.6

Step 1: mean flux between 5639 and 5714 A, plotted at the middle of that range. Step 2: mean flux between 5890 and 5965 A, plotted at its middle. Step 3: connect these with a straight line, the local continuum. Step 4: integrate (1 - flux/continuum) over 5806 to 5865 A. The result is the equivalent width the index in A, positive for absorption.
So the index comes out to -1.6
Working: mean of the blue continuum 8.73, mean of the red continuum 8.34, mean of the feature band 8.72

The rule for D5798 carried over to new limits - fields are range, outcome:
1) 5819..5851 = 8.82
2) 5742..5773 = 8.7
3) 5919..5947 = 8.34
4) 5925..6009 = 8.46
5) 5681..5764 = 8.68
